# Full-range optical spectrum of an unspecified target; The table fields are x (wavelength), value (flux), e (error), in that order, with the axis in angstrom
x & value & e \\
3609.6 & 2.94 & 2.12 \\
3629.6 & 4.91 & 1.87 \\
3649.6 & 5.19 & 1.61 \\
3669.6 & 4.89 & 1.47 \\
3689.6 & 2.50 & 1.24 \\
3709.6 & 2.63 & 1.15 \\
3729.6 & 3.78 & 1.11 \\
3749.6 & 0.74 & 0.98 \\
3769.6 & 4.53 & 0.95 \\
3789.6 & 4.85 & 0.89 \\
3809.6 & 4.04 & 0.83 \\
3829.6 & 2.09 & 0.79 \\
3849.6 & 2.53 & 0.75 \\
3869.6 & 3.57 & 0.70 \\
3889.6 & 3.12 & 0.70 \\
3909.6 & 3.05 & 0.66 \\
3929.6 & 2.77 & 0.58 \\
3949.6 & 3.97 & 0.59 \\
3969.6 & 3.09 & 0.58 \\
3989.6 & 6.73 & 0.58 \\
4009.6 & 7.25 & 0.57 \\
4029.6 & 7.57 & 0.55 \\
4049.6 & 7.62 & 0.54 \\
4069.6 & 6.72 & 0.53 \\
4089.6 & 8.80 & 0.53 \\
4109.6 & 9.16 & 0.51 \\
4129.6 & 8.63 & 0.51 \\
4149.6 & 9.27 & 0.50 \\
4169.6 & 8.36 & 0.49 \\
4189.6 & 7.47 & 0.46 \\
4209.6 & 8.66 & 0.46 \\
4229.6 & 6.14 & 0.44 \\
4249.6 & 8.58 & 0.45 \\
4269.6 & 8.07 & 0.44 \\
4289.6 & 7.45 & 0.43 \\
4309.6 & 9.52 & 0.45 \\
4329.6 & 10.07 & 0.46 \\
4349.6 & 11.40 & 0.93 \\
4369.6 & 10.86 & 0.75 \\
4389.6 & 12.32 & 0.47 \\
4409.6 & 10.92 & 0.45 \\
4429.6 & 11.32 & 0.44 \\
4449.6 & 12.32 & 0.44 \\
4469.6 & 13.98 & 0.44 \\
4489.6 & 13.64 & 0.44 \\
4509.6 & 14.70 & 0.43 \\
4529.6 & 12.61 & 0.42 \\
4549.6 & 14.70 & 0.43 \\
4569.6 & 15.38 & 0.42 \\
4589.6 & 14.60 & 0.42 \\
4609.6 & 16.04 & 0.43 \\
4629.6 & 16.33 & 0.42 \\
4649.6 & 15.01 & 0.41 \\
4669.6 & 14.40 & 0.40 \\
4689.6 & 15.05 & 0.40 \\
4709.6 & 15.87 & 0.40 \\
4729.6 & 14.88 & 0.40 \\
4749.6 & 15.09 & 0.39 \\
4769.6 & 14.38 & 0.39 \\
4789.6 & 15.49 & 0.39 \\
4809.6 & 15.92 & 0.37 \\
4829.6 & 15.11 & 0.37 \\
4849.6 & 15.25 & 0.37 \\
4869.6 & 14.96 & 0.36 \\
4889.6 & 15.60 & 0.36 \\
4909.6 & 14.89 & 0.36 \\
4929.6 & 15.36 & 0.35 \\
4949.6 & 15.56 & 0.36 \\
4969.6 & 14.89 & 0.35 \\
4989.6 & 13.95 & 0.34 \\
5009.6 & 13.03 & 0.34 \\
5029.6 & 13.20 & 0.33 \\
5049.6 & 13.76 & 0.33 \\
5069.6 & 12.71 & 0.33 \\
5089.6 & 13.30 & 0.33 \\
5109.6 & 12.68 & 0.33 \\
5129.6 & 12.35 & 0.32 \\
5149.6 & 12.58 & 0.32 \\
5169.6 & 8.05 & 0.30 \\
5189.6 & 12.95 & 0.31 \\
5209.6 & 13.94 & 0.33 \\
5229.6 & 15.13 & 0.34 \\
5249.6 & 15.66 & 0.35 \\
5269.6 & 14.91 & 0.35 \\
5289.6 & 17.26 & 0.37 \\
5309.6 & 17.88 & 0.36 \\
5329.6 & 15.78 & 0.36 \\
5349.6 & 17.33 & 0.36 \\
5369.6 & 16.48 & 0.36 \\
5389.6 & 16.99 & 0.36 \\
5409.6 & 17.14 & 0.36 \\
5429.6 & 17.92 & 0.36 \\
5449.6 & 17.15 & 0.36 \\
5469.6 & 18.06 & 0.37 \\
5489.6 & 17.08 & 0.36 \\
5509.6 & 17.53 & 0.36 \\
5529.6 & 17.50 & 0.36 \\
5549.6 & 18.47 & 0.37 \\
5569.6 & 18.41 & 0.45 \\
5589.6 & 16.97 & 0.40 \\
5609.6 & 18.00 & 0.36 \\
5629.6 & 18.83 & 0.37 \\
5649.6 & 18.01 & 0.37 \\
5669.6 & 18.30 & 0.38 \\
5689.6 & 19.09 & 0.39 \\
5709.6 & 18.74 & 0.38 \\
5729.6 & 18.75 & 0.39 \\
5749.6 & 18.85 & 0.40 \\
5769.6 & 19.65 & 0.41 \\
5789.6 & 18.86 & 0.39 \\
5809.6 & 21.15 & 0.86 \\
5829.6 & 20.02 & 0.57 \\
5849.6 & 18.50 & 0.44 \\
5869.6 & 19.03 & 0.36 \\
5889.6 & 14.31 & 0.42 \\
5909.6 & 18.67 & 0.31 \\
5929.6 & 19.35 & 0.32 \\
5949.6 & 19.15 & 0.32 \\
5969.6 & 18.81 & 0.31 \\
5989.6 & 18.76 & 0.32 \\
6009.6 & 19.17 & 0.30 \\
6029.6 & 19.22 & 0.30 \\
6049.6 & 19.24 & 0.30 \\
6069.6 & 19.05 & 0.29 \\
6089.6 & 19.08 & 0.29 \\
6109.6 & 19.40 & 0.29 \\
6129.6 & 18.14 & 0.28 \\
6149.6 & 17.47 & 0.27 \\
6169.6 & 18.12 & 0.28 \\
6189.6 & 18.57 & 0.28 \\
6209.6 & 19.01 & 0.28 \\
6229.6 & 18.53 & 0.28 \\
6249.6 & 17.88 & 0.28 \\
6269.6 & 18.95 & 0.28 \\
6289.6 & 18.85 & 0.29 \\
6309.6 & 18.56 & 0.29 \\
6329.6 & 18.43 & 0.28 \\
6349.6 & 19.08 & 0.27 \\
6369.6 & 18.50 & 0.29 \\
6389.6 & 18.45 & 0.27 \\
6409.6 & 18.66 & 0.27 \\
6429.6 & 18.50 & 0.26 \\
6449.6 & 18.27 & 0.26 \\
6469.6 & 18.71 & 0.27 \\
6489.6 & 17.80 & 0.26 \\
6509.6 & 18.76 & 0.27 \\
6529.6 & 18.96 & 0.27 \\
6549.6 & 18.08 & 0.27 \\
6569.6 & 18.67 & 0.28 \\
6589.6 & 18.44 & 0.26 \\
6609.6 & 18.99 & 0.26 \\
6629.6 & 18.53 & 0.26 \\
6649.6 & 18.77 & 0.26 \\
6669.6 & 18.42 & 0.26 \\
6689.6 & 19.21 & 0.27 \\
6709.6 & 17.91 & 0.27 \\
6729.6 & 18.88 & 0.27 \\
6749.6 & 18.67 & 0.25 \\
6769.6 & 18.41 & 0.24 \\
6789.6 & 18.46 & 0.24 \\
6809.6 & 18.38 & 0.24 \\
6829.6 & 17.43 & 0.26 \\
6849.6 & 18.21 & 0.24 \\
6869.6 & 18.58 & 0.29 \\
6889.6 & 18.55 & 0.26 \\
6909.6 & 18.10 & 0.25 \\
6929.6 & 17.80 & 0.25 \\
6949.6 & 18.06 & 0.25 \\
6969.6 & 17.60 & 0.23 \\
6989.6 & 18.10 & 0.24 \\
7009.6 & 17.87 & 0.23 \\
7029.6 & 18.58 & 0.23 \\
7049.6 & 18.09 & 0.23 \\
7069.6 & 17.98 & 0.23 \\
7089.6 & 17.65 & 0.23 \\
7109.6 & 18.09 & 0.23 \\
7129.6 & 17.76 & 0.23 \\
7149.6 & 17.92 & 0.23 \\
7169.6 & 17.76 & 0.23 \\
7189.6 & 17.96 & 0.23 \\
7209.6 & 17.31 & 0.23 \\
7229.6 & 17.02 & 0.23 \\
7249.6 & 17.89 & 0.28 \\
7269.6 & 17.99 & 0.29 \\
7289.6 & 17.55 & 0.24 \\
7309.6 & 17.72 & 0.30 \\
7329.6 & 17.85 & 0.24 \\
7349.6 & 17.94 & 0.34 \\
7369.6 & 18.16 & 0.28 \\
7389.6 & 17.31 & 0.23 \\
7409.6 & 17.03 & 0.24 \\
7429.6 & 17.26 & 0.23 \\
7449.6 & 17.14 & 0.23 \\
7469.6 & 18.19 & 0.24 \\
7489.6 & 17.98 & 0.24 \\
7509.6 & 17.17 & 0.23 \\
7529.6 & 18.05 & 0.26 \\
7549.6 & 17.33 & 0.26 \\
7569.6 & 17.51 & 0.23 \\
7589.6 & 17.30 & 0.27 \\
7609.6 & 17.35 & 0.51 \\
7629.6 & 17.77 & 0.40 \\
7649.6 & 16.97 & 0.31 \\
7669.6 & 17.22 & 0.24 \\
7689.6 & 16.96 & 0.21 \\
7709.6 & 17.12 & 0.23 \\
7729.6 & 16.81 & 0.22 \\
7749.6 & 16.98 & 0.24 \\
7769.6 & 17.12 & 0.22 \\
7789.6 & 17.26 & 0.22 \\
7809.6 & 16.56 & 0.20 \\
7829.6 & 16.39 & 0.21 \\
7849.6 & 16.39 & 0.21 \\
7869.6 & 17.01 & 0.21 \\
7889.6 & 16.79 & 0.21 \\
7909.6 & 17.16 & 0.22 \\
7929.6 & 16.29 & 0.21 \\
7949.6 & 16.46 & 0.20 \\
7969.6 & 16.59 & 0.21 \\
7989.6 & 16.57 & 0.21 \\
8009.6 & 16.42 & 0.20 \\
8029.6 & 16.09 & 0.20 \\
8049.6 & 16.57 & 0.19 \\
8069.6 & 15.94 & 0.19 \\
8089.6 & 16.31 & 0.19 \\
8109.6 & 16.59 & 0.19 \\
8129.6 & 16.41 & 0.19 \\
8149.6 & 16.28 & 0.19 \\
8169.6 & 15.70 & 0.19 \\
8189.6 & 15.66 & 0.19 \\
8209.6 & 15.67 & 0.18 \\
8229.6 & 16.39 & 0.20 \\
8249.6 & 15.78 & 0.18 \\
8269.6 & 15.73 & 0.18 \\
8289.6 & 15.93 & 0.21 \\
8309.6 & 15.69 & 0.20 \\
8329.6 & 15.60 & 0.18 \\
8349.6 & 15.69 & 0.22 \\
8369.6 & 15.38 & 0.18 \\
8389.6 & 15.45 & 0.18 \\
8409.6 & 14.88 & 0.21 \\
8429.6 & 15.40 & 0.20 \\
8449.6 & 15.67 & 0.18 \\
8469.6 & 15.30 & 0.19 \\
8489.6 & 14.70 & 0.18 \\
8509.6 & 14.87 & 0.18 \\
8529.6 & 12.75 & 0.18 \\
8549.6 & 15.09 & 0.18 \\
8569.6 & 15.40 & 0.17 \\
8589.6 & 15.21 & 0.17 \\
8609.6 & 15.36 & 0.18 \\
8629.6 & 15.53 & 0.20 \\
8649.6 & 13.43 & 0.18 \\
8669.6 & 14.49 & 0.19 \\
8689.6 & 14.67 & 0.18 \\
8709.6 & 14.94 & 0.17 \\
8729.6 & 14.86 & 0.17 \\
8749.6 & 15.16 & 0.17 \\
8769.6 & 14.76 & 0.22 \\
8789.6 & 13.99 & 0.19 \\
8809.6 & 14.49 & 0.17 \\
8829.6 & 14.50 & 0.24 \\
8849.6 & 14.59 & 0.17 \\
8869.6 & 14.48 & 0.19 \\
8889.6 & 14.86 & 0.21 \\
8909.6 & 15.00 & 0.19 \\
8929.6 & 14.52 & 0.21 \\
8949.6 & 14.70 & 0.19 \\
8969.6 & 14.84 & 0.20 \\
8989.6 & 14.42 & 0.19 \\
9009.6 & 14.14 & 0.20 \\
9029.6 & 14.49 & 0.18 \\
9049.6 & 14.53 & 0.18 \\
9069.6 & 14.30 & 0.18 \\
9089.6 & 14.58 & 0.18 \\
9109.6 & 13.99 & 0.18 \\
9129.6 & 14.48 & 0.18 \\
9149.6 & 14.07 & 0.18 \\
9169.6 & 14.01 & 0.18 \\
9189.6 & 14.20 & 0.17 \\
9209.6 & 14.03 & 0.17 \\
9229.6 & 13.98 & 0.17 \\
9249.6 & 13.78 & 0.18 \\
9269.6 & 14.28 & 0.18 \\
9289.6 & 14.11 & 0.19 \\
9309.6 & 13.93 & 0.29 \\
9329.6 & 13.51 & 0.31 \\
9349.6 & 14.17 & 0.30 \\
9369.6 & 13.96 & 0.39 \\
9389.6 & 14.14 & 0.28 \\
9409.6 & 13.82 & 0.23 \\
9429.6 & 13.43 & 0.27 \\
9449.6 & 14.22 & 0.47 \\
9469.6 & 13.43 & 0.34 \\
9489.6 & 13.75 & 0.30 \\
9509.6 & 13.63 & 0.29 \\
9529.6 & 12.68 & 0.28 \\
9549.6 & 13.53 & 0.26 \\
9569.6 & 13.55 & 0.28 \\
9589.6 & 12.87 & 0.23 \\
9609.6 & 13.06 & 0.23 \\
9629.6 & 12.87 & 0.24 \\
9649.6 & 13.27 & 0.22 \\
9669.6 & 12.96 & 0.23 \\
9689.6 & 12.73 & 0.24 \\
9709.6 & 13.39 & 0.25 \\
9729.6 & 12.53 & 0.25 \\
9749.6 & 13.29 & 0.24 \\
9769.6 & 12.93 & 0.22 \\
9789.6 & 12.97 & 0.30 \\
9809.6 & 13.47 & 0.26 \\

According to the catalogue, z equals 0.00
